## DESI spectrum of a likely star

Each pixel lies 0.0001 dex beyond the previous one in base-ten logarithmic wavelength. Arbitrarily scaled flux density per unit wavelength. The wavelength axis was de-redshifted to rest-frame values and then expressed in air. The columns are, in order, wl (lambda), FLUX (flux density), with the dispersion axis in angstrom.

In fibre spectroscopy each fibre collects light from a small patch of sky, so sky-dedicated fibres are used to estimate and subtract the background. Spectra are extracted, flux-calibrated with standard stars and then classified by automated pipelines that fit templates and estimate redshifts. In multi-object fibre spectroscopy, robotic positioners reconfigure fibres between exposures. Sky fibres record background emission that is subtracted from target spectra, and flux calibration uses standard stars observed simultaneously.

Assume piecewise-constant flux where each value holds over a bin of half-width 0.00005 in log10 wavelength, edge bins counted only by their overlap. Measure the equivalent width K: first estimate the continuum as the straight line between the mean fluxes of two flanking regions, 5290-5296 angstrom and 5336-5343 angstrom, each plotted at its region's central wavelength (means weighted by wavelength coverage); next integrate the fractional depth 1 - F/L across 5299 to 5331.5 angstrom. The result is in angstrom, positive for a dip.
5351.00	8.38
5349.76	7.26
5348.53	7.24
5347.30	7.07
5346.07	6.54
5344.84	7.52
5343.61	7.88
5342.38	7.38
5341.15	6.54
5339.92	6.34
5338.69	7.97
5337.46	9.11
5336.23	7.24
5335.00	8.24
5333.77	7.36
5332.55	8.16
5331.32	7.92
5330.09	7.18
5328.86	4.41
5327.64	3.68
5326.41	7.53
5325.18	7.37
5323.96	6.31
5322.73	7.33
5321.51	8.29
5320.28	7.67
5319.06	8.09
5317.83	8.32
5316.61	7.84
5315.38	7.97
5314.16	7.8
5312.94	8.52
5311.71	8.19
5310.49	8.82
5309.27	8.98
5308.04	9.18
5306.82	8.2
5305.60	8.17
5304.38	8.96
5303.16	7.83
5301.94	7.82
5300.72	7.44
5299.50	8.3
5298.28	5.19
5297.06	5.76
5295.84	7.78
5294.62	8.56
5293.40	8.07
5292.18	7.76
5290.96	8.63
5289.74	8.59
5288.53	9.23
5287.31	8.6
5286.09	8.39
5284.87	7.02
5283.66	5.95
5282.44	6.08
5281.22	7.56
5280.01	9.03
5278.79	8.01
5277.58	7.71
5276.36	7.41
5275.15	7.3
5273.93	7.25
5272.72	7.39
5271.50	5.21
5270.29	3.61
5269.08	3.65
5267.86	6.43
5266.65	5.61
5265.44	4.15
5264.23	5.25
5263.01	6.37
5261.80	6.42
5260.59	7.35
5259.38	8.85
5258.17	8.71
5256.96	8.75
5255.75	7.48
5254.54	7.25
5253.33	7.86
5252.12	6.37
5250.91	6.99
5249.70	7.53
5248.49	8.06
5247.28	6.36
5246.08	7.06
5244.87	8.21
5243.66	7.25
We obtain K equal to 0.61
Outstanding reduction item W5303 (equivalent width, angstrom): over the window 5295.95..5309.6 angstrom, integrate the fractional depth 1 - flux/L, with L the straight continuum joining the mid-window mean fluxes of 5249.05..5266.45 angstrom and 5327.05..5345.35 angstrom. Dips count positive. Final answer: -1.3 angstrom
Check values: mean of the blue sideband 7.06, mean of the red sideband 7.13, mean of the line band 7.78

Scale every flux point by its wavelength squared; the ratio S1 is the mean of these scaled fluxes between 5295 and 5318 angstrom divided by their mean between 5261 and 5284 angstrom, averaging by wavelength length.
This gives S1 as 1.3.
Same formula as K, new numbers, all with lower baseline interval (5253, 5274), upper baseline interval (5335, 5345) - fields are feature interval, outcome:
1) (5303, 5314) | -2.2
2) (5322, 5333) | 1.1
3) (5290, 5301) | -1.0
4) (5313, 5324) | -0.9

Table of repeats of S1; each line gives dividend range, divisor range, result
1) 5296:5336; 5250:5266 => 1.10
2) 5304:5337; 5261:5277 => 1.34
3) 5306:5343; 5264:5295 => 1.10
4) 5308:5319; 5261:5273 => 1.58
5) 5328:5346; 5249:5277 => 1.13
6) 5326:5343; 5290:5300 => 0.95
